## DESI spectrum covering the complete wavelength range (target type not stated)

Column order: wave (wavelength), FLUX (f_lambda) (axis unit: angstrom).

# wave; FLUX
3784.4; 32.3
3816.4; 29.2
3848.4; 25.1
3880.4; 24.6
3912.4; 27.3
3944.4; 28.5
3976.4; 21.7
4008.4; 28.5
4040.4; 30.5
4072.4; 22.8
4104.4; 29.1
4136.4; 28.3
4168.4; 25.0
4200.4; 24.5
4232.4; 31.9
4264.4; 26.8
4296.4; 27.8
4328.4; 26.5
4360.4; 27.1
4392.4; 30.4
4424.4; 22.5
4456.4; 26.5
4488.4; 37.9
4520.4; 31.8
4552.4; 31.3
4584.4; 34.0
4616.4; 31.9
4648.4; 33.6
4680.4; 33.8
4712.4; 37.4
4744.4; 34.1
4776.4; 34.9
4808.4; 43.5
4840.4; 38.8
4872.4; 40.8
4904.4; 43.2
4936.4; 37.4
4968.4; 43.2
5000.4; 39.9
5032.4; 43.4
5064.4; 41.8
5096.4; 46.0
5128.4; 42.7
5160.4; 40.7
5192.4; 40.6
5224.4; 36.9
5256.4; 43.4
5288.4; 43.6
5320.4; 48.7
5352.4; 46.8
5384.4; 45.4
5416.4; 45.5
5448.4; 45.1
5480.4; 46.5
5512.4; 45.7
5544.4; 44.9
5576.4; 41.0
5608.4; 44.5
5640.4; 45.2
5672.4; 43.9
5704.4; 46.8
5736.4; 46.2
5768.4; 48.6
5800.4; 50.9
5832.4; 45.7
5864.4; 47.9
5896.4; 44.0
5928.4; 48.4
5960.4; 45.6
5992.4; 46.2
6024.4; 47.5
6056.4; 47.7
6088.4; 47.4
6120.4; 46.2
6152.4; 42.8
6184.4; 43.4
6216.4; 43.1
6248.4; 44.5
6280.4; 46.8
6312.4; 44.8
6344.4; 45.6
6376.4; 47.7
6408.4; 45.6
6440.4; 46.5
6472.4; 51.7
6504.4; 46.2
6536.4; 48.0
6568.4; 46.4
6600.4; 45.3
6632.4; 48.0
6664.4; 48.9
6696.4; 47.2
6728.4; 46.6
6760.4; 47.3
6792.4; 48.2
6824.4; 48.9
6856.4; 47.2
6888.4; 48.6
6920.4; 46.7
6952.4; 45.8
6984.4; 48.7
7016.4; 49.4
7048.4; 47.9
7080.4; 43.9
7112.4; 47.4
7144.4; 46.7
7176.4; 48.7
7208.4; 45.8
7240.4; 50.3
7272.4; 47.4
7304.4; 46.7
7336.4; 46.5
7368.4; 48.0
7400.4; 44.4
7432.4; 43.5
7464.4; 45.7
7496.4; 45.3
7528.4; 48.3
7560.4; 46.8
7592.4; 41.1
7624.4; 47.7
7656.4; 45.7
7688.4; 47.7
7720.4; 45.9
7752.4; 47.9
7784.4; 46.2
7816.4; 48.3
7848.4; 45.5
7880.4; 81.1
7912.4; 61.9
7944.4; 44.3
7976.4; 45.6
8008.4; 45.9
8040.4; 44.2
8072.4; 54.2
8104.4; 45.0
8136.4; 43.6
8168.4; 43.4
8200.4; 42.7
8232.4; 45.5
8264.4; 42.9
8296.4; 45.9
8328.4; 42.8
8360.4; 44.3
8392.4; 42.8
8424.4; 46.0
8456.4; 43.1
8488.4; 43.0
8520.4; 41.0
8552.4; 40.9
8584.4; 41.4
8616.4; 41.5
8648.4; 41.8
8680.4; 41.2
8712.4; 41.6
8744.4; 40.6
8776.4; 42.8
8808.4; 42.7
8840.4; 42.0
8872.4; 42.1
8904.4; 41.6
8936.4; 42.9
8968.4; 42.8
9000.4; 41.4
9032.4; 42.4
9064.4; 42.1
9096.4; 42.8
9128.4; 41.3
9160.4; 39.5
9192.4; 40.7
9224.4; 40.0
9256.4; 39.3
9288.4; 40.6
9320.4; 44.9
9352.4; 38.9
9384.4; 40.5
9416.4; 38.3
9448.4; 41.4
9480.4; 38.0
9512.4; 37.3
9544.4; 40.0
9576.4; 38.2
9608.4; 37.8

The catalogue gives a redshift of 0.20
